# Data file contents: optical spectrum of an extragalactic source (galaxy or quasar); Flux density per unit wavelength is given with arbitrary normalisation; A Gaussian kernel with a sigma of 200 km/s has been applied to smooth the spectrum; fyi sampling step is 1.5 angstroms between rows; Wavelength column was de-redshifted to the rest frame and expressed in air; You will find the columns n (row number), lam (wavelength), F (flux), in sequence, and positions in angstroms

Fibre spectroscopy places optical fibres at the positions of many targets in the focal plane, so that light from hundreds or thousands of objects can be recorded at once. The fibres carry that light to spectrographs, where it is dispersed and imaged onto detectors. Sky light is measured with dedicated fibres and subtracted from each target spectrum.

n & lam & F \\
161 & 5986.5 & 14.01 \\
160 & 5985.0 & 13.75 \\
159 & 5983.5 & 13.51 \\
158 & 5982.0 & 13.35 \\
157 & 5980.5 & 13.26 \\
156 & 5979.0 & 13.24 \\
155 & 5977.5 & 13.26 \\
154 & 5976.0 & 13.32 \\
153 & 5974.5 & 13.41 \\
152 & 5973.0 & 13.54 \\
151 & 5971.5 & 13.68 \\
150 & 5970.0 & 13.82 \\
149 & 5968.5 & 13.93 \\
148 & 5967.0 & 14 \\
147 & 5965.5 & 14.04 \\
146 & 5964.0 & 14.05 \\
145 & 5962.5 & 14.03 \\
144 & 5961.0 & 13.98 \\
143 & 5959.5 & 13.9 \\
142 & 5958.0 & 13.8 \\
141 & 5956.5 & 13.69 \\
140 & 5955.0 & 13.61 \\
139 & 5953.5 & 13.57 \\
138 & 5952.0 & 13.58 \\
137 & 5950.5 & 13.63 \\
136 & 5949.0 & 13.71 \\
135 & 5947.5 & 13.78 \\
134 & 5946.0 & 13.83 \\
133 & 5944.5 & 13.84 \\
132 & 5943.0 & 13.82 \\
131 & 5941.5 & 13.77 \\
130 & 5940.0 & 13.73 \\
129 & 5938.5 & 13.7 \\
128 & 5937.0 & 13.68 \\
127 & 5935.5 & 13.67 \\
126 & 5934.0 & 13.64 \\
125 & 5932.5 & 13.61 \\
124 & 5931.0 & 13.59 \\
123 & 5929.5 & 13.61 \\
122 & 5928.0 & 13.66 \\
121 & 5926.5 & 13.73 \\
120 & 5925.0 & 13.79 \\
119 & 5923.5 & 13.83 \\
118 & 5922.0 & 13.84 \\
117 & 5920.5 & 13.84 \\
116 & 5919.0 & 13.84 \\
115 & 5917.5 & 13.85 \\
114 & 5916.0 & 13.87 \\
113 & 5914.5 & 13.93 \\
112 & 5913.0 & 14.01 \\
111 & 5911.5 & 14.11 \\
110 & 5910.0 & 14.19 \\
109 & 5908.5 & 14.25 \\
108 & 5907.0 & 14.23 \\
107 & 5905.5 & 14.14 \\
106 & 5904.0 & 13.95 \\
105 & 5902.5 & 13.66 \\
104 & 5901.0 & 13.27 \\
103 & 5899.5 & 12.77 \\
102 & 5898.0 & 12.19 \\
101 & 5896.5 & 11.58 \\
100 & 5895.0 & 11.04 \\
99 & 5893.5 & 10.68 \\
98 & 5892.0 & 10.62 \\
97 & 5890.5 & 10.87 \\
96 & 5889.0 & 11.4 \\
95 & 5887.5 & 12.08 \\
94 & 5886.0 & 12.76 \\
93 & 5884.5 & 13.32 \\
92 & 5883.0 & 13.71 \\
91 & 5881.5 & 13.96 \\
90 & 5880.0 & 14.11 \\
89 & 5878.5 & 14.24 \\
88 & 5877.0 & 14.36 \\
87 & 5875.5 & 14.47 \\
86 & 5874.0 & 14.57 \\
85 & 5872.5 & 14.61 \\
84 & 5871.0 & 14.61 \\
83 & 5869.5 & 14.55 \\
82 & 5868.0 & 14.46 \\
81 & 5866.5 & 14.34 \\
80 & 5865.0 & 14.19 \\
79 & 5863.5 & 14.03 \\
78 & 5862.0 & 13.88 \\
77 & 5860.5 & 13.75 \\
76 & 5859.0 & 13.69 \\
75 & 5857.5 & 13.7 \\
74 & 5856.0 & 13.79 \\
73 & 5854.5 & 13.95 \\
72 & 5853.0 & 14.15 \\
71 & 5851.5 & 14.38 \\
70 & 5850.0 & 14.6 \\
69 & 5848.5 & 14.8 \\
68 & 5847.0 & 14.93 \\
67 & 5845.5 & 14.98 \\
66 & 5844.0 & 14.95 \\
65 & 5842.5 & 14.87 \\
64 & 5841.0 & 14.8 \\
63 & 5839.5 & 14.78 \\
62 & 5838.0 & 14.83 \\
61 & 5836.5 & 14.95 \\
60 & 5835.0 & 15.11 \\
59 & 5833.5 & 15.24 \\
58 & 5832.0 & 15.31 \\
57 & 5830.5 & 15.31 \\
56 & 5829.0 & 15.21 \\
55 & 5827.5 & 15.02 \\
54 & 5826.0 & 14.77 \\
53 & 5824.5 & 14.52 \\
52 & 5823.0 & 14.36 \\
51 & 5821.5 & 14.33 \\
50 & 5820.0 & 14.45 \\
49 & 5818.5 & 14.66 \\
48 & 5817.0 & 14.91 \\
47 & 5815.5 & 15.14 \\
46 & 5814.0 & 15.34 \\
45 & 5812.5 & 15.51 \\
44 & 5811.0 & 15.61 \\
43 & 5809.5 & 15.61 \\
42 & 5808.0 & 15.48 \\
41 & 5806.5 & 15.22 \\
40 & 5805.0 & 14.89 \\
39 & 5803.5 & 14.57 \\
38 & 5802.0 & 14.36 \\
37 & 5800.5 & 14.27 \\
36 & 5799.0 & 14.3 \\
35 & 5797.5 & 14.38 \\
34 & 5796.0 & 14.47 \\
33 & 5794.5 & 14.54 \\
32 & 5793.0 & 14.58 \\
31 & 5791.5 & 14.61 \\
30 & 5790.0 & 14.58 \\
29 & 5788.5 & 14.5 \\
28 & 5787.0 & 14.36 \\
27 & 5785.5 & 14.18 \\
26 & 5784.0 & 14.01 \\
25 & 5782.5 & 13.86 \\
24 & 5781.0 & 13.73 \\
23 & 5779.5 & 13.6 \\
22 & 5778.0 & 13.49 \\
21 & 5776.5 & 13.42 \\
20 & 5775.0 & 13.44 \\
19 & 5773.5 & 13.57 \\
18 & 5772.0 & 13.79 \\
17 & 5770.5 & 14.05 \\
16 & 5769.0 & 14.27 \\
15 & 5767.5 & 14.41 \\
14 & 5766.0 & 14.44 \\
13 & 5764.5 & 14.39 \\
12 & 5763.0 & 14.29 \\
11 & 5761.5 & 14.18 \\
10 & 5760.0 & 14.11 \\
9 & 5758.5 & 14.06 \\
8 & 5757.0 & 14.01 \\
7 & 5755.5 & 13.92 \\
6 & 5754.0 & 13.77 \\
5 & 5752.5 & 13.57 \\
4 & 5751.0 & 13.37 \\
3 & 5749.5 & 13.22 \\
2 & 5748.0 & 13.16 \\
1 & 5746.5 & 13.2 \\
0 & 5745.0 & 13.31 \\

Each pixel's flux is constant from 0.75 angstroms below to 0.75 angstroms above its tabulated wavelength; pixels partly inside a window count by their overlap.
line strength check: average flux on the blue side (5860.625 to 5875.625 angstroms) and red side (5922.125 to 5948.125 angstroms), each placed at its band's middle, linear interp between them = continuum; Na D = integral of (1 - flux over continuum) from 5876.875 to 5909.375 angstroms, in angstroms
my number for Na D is 2.9 angstroms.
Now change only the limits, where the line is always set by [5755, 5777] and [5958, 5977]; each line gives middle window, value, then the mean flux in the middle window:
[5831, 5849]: -1.3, 15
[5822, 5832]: -0.7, 14.9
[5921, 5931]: 0.1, 13.7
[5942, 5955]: 0.1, 13.7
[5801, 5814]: -1.1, 15.1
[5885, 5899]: 2.4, 11.5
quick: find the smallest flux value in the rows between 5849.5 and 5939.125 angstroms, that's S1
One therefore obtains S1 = 10.62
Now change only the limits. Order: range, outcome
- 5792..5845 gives 14.27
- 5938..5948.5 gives 13.7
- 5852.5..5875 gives 13.69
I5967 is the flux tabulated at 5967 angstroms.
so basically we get 14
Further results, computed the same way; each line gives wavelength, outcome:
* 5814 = 15.34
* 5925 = 13.79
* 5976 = 13.32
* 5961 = 13.98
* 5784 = 14.01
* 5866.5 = 14.34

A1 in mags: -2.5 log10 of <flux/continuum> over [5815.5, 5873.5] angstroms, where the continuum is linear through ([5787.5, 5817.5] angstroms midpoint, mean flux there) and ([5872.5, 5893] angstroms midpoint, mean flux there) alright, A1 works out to -0.05 mag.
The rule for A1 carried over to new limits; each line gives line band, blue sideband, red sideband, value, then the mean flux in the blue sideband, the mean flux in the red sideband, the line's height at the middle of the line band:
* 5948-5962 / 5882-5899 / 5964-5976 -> -0.03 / 11.9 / 13.8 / 13.4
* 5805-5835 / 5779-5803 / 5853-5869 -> -0.07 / 14.3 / 14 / 14.2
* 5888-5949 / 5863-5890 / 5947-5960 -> 0.03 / 13.8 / 13.7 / 13.8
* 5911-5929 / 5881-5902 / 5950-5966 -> -0.08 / 12.2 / 13.8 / 12.9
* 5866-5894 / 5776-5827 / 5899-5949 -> 0.06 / 14.6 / 13.8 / 14.1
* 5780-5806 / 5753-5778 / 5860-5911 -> -0.04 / 14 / 13.4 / 13.8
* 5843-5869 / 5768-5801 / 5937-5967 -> -0.02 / 14.1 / 13.8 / 14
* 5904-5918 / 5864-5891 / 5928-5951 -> -0.03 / 13.7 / 13.7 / 13.7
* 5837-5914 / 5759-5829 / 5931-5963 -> 0.03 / 14.5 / 13.7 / 14.1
